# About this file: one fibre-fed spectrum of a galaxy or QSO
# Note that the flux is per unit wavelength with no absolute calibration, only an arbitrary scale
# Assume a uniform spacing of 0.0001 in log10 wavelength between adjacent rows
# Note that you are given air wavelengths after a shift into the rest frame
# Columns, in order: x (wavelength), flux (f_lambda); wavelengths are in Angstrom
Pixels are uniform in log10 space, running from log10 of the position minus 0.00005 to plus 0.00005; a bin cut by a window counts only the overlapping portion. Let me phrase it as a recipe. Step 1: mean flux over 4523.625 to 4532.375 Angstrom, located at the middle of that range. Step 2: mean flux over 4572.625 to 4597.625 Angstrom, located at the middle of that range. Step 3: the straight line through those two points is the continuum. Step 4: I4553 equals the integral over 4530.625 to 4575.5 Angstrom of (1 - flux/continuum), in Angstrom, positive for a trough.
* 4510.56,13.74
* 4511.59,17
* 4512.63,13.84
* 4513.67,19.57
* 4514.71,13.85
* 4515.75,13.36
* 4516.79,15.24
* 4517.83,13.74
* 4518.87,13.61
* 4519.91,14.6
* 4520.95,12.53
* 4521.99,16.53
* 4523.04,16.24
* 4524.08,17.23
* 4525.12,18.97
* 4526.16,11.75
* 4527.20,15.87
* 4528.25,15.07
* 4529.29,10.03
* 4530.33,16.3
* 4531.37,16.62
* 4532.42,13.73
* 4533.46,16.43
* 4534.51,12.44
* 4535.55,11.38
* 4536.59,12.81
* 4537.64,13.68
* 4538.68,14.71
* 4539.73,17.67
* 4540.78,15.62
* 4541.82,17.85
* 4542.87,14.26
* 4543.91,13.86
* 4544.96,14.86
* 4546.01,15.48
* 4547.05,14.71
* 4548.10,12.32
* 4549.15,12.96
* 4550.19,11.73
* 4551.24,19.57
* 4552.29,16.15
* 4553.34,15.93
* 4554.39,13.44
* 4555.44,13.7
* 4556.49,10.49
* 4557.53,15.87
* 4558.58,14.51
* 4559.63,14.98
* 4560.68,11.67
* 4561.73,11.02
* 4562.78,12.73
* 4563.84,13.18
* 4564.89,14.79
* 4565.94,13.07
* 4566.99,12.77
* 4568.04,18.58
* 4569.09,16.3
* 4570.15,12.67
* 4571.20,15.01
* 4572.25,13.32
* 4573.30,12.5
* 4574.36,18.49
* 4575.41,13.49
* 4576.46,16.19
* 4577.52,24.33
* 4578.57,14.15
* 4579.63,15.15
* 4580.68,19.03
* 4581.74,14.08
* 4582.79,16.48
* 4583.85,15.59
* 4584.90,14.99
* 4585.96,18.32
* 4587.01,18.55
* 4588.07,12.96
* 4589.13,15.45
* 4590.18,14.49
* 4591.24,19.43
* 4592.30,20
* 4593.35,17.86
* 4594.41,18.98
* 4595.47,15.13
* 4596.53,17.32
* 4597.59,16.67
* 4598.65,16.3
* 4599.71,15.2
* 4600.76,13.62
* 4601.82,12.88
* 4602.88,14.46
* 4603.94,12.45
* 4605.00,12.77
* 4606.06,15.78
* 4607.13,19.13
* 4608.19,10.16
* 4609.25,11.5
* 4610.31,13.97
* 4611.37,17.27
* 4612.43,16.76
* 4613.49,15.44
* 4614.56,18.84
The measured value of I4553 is 4.0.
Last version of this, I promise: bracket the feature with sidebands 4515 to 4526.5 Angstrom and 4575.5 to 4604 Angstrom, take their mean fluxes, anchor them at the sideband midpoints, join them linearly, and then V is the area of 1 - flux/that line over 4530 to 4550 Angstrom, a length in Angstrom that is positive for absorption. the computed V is 1.0 Angstrom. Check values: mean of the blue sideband 14.9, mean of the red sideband 16.3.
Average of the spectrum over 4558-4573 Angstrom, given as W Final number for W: 13.9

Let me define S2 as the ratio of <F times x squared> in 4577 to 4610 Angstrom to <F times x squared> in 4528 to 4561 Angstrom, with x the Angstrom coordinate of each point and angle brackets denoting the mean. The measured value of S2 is 1.13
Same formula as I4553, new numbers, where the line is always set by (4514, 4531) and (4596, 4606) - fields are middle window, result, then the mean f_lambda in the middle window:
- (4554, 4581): 0.13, 14.6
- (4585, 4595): -1.72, 17.2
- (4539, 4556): -0.30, 15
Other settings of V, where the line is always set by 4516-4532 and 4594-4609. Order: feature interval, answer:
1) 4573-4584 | -1.1 Angstrom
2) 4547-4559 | 0.5 Angstrom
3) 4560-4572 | 0.9 Angstrom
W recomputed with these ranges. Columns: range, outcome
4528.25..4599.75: 15.2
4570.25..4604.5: 16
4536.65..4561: 14.6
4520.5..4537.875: 14.6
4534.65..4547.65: 14.7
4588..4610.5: 15.4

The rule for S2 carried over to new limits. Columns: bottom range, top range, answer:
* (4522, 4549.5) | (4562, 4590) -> 1.06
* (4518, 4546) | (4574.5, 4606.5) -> 1.12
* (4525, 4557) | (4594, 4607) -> 1.08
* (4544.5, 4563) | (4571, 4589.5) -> 1.16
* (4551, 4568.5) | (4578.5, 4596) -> 1.18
